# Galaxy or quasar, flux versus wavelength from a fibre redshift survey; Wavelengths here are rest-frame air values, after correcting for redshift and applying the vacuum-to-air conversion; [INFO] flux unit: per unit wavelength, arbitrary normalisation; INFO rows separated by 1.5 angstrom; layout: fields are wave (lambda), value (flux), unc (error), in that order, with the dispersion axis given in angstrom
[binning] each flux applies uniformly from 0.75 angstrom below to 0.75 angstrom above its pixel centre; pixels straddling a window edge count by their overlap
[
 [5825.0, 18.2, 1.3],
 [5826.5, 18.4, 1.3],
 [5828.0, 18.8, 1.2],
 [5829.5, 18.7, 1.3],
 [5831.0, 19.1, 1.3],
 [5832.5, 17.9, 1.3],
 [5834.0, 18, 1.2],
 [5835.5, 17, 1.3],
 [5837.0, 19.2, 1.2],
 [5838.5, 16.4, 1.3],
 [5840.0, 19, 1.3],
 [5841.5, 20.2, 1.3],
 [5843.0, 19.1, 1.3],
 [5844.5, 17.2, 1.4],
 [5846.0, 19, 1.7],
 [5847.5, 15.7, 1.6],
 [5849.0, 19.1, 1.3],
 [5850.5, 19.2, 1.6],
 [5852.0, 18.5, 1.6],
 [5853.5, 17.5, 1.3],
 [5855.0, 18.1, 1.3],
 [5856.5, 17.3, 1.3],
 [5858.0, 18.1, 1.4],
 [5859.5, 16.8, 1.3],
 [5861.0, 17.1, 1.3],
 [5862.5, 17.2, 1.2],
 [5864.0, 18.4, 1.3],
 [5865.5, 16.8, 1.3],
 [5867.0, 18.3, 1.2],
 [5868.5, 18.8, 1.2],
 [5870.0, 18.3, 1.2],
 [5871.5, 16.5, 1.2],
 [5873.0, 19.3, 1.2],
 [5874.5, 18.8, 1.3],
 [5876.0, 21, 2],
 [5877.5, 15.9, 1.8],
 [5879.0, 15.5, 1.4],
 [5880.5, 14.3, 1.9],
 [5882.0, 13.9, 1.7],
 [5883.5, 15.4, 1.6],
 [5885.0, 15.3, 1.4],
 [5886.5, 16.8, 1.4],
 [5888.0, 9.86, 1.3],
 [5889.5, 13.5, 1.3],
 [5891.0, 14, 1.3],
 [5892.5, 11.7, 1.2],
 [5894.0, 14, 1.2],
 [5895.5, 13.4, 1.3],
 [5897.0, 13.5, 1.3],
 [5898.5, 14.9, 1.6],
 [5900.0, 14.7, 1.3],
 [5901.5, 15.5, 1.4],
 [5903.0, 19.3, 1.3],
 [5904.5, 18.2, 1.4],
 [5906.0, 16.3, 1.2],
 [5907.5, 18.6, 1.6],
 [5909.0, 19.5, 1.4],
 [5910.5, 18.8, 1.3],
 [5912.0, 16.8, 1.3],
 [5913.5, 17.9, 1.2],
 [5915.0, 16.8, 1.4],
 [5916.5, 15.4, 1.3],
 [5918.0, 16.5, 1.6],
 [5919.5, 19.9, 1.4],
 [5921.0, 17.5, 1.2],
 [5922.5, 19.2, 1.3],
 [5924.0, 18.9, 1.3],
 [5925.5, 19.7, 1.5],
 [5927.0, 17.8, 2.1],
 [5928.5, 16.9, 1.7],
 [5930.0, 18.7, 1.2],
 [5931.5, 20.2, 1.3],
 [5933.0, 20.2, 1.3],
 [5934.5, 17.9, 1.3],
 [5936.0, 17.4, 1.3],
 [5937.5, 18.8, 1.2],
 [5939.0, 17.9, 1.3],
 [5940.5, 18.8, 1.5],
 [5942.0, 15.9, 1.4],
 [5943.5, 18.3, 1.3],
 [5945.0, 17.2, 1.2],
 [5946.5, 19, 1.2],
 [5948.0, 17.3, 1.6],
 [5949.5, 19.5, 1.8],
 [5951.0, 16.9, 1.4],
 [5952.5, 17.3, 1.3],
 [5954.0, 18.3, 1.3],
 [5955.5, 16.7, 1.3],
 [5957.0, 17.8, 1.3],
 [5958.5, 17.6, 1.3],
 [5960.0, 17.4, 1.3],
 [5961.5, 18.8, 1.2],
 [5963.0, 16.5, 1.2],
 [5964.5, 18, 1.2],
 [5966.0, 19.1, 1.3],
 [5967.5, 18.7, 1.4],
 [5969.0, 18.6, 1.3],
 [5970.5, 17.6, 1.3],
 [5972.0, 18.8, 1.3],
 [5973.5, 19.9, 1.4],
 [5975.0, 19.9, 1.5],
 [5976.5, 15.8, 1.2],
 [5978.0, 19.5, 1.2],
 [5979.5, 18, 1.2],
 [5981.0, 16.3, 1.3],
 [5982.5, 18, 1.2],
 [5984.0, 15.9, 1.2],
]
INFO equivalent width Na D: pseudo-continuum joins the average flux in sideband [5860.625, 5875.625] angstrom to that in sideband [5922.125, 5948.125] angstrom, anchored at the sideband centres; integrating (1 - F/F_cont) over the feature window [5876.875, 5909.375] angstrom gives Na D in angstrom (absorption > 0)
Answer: 5.42 angstrom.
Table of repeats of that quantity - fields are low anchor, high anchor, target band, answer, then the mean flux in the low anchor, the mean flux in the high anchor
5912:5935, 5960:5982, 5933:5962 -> 0.5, 18.2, 18.2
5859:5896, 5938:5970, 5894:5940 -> -1.4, 16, 17.9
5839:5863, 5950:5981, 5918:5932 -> -0.4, 18.1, 18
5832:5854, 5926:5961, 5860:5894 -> 3.7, 18.2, 18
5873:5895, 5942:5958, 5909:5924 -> -1.3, 15.1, 17.7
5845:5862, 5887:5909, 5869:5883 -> -0.5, 17.8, 15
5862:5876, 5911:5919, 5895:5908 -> 0.9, 18.2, 16.8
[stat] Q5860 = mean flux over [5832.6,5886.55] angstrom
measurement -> 17.6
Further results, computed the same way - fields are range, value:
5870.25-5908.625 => 15.7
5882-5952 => 16.9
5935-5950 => 18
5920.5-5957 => 18.2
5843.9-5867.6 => 17.8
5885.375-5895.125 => 13.4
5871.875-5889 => 16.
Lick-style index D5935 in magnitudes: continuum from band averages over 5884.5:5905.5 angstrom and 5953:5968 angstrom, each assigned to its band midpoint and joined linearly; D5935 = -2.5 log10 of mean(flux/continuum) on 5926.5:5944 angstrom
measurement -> -0.101 mag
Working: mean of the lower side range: 14.6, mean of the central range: 18.2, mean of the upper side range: 17.9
